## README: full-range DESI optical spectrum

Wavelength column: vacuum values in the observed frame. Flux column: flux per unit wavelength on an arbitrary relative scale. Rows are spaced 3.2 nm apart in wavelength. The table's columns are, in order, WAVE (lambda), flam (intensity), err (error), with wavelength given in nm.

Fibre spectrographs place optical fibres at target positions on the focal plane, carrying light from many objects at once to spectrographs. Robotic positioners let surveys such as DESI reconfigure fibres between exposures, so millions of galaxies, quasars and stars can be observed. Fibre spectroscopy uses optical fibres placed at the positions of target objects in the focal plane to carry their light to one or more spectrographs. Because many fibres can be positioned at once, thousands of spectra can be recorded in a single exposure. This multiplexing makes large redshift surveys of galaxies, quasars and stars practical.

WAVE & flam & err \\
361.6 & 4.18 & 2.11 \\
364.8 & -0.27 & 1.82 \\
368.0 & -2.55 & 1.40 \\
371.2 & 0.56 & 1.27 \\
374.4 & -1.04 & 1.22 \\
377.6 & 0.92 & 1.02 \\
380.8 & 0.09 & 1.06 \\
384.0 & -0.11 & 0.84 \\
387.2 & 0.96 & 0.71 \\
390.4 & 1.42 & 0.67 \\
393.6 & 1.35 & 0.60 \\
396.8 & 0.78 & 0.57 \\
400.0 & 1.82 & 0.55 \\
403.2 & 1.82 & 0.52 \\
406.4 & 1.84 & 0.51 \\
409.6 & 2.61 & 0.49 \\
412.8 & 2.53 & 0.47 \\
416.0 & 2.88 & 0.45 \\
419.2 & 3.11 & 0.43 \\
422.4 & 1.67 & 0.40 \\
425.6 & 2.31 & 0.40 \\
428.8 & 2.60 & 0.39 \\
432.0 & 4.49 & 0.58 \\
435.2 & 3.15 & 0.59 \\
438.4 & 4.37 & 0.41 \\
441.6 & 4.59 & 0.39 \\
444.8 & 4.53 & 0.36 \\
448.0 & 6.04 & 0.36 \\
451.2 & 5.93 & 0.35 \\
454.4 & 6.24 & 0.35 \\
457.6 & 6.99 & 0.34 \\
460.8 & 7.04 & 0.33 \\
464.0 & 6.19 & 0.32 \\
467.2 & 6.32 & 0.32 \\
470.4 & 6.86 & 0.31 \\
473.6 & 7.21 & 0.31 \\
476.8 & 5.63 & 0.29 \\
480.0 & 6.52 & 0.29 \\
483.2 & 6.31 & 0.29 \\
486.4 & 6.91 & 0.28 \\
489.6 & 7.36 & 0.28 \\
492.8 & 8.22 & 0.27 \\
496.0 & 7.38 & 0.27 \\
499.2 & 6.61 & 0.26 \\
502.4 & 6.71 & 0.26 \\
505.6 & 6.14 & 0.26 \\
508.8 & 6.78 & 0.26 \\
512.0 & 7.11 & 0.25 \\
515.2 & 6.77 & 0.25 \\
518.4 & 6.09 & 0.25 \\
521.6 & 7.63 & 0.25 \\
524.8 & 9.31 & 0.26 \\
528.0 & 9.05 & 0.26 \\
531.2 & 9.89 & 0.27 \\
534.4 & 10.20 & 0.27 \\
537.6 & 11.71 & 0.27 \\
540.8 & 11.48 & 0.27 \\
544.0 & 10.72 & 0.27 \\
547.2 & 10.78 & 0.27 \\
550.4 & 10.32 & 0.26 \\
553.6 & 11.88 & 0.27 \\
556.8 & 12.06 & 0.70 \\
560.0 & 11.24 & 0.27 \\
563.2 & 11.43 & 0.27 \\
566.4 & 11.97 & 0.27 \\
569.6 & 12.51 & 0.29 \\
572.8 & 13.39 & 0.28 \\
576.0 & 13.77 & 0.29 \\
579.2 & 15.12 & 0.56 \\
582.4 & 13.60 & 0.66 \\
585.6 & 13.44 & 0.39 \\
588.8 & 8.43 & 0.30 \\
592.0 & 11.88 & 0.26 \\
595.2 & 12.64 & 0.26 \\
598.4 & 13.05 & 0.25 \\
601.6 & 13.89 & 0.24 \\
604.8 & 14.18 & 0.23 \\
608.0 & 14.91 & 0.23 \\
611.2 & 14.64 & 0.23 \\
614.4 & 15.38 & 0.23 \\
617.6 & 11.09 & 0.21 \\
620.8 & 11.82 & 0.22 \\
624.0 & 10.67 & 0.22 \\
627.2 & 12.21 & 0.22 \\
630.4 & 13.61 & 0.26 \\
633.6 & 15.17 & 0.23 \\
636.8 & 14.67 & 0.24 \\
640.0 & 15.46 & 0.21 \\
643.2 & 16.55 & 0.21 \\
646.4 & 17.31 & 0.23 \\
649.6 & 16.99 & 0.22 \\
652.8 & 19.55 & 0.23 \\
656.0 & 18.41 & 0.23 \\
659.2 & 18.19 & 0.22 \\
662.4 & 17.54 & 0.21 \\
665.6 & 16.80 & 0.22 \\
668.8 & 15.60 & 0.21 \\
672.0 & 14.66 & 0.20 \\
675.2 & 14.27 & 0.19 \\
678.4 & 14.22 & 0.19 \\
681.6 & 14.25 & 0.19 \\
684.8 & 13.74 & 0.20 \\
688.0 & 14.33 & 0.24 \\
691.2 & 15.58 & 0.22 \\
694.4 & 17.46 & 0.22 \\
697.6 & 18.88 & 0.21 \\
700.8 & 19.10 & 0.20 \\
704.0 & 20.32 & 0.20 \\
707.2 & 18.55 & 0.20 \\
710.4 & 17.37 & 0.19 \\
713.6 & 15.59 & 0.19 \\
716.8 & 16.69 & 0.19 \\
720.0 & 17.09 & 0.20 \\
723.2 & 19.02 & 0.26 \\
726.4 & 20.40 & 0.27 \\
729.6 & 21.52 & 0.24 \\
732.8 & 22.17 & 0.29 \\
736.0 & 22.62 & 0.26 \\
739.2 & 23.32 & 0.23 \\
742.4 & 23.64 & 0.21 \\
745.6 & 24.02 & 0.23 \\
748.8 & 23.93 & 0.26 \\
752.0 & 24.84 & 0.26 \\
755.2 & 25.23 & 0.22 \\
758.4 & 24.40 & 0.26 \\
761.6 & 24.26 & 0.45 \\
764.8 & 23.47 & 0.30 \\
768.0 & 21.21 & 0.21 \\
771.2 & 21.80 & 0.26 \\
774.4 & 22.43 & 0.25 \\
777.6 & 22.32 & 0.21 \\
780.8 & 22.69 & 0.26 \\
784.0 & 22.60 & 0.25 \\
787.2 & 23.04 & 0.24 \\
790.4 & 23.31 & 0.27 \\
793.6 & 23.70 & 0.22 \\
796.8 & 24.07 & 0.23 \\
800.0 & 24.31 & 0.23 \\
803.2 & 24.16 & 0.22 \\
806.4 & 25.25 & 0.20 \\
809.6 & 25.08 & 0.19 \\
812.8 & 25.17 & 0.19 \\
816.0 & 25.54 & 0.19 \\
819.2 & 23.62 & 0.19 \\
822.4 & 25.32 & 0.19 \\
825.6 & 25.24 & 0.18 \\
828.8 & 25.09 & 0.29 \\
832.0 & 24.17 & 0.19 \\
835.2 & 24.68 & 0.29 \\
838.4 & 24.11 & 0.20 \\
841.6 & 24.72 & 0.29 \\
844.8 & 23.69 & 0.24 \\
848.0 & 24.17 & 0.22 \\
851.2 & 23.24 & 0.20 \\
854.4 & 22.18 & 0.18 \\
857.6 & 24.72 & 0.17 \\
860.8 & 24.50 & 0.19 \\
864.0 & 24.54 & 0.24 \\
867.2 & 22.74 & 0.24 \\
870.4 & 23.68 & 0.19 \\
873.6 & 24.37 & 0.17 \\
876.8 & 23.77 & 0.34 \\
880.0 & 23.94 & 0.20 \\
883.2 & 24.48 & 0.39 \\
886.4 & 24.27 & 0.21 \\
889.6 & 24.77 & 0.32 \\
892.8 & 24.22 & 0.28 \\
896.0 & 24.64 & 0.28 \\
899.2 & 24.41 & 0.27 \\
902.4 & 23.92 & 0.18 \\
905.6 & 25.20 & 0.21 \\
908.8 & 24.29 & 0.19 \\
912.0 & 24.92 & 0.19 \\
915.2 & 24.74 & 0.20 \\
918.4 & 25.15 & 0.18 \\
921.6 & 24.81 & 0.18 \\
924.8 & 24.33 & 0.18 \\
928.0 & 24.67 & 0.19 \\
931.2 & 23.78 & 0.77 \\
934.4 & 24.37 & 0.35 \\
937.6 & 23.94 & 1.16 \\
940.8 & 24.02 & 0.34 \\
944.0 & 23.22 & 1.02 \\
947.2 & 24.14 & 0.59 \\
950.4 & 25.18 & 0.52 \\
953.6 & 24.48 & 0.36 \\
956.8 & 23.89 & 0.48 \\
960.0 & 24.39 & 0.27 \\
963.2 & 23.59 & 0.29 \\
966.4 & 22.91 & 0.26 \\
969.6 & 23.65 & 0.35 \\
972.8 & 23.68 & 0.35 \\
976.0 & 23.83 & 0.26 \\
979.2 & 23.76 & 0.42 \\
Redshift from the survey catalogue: 0.00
